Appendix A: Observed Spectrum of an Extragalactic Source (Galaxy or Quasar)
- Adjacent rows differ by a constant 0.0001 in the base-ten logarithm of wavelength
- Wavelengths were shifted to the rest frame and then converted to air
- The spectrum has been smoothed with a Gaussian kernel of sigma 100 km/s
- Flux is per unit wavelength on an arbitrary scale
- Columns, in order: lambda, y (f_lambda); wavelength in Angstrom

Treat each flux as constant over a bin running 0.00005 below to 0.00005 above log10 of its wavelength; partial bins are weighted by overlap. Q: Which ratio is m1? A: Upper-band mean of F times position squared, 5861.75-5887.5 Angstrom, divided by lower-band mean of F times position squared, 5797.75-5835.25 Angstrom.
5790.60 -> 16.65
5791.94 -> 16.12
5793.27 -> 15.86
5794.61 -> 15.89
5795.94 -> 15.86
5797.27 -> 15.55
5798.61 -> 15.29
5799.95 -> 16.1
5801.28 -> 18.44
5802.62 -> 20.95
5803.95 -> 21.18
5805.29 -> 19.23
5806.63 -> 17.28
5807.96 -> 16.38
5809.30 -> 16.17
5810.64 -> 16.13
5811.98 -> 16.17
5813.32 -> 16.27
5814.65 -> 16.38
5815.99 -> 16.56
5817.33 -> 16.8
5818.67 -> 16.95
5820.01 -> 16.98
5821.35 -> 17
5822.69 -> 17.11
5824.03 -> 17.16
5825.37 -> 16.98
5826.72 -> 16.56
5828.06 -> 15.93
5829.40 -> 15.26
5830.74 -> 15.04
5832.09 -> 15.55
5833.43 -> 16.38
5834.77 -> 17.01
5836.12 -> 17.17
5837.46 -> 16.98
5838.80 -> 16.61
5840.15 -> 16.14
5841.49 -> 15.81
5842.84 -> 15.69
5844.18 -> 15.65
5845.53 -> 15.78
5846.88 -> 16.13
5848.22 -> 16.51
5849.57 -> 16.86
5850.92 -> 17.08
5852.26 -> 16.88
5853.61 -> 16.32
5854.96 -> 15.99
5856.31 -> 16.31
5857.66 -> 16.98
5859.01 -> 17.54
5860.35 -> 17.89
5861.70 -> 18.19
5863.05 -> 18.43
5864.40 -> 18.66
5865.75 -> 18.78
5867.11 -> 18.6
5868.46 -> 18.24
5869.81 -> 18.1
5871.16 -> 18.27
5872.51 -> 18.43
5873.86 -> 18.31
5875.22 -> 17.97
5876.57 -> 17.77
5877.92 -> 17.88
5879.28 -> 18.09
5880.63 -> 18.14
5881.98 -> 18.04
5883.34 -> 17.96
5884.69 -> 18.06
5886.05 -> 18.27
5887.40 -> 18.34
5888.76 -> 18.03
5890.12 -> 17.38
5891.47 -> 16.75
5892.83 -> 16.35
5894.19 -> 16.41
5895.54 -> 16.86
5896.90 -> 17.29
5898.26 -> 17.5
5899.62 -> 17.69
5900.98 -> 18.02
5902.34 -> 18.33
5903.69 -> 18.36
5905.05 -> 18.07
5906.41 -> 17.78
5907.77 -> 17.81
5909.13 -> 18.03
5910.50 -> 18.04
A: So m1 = 1.10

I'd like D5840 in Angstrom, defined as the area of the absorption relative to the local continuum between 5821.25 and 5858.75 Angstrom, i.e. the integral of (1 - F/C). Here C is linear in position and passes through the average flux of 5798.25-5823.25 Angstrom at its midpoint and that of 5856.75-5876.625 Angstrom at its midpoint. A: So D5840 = 2.8 Angstrom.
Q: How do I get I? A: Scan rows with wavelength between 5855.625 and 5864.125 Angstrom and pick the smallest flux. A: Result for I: 16.31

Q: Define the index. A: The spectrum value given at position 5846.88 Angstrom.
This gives 16.13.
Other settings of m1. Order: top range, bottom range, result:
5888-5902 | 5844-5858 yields 1.07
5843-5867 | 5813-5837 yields 1.04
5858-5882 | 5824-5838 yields 1.13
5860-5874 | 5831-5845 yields 1.14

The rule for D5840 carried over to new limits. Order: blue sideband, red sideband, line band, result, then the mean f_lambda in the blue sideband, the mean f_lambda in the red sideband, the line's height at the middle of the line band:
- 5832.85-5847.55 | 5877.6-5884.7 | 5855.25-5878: -0.7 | 16.3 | 18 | 17.4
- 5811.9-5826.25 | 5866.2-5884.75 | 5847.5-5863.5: 0.5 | 16.8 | 18.1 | 17.7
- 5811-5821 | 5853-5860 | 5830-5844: 0.4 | 16.6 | 16.7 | 16.6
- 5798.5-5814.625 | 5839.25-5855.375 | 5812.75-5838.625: 0.6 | 17.5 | 16.2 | 16.9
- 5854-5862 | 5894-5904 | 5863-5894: -1.2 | 17.1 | 17.6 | 17.3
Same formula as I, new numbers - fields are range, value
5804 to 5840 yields 15.04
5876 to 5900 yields 16.35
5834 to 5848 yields 15.65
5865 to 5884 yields 17.77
